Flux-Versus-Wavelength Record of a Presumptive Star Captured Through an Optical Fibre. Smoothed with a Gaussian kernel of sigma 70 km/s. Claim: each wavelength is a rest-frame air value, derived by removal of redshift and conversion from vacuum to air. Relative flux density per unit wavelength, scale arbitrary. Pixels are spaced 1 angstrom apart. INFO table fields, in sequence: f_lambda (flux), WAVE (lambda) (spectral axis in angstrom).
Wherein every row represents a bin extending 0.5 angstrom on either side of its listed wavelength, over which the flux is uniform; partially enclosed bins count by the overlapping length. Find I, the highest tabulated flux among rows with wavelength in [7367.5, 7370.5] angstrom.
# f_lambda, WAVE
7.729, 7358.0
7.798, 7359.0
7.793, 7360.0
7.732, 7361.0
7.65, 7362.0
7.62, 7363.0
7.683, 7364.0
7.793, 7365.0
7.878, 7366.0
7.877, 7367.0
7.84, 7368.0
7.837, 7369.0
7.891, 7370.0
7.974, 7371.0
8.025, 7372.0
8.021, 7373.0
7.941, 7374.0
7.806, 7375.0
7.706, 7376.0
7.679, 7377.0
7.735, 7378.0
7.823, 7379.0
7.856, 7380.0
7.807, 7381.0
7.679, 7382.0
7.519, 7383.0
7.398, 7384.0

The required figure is 7.891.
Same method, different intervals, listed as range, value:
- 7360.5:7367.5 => 7.878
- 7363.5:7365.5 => 7.793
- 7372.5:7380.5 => 8.021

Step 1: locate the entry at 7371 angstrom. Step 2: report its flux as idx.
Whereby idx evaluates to 7.974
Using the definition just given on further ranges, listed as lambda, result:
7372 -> 8.025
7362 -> 7.65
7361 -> 7.732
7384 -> 7.398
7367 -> 7.877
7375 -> 7.806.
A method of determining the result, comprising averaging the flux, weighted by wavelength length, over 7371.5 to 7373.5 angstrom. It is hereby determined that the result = 8.02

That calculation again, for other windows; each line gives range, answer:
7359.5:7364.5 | 7.7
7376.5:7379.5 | 7.75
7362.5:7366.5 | 7.74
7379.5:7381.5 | 7.83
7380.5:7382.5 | 7.74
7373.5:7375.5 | 7.87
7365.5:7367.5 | 7.88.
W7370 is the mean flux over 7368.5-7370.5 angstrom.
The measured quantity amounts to 7.86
